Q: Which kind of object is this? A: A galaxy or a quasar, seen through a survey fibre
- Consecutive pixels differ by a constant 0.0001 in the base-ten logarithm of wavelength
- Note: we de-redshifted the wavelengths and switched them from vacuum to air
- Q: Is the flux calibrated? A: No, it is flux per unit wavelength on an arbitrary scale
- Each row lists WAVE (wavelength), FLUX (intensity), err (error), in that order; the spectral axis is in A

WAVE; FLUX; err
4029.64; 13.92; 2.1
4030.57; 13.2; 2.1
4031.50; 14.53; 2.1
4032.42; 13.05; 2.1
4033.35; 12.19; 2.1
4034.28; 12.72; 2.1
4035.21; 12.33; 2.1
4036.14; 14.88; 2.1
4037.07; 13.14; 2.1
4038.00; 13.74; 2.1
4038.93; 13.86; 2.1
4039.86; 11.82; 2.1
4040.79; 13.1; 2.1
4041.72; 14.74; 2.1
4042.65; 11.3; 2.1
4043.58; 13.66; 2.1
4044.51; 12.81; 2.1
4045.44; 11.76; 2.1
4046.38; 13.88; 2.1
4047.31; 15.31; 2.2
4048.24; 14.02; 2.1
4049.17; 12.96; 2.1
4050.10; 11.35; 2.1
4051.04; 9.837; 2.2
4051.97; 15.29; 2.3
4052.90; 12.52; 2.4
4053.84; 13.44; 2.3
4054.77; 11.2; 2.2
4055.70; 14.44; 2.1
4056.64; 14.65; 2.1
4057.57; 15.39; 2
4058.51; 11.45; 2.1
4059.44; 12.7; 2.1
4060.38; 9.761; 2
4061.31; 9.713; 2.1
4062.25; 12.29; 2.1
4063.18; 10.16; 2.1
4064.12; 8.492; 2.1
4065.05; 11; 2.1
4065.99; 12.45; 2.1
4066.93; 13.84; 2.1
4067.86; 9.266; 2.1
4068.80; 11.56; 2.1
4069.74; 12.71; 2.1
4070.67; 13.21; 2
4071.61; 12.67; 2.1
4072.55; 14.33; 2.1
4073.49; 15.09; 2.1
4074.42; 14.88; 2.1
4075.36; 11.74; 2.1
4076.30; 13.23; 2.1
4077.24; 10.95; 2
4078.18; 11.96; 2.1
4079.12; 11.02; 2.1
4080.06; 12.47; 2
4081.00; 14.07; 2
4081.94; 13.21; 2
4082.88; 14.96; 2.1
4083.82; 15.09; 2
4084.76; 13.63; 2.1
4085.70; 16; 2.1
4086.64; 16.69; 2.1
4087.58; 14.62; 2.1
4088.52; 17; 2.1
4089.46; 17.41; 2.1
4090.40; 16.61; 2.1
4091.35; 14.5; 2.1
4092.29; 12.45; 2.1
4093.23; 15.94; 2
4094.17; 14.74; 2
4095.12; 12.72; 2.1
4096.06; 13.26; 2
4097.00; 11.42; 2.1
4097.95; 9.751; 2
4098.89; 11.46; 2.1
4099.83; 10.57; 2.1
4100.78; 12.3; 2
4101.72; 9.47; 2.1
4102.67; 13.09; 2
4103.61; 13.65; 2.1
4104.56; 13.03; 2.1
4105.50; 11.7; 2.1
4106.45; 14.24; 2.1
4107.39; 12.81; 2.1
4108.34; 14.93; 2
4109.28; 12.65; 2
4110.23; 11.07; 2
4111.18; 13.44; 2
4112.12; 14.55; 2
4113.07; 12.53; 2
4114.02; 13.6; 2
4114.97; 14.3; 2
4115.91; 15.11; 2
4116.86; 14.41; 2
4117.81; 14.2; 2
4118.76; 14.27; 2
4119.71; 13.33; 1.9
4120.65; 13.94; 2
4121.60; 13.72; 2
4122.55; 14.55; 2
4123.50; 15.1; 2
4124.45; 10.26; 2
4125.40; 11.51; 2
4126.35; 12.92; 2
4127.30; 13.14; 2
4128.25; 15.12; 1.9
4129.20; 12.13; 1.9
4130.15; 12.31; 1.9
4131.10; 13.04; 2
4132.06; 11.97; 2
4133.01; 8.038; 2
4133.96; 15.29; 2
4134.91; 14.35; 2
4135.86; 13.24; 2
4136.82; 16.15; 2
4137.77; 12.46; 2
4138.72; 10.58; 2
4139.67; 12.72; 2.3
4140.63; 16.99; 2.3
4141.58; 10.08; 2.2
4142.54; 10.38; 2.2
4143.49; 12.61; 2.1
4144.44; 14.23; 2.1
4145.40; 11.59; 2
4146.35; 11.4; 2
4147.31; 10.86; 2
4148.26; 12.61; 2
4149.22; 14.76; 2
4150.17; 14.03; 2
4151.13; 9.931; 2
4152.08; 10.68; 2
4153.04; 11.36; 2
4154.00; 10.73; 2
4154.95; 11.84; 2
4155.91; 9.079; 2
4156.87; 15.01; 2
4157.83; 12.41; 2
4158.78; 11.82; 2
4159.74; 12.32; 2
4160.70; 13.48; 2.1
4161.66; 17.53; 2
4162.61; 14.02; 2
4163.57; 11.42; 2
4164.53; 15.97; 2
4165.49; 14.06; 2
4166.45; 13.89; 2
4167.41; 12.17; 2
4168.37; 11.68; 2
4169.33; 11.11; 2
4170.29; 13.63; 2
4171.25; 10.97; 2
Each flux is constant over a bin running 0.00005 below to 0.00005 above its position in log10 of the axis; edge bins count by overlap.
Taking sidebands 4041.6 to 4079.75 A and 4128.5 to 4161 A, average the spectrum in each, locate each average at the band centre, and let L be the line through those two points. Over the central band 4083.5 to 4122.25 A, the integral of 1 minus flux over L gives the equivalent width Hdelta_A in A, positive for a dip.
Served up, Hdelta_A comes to -3.8 A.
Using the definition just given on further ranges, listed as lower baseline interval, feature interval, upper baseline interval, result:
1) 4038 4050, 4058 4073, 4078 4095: 2.5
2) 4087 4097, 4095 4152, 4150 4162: 2.8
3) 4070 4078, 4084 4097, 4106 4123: -1.4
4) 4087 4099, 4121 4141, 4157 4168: 1.0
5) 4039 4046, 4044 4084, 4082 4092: 4.2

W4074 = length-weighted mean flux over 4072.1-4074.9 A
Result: 14.8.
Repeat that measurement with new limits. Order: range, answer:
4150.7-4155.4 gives 10.9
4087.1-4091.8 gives 16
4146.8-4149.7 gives 12.7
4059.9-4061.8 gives 9.75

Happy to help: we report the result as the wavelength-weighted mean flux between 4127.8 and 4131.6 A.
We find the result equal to 13.1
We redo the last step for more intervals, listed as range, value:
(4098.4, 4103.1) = 11.4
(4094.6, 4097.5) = 12.4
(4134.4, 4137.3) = 14.6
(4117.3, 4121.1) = 14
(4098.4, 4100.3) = 11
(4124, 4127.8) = 12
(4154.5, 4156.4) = 10.4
